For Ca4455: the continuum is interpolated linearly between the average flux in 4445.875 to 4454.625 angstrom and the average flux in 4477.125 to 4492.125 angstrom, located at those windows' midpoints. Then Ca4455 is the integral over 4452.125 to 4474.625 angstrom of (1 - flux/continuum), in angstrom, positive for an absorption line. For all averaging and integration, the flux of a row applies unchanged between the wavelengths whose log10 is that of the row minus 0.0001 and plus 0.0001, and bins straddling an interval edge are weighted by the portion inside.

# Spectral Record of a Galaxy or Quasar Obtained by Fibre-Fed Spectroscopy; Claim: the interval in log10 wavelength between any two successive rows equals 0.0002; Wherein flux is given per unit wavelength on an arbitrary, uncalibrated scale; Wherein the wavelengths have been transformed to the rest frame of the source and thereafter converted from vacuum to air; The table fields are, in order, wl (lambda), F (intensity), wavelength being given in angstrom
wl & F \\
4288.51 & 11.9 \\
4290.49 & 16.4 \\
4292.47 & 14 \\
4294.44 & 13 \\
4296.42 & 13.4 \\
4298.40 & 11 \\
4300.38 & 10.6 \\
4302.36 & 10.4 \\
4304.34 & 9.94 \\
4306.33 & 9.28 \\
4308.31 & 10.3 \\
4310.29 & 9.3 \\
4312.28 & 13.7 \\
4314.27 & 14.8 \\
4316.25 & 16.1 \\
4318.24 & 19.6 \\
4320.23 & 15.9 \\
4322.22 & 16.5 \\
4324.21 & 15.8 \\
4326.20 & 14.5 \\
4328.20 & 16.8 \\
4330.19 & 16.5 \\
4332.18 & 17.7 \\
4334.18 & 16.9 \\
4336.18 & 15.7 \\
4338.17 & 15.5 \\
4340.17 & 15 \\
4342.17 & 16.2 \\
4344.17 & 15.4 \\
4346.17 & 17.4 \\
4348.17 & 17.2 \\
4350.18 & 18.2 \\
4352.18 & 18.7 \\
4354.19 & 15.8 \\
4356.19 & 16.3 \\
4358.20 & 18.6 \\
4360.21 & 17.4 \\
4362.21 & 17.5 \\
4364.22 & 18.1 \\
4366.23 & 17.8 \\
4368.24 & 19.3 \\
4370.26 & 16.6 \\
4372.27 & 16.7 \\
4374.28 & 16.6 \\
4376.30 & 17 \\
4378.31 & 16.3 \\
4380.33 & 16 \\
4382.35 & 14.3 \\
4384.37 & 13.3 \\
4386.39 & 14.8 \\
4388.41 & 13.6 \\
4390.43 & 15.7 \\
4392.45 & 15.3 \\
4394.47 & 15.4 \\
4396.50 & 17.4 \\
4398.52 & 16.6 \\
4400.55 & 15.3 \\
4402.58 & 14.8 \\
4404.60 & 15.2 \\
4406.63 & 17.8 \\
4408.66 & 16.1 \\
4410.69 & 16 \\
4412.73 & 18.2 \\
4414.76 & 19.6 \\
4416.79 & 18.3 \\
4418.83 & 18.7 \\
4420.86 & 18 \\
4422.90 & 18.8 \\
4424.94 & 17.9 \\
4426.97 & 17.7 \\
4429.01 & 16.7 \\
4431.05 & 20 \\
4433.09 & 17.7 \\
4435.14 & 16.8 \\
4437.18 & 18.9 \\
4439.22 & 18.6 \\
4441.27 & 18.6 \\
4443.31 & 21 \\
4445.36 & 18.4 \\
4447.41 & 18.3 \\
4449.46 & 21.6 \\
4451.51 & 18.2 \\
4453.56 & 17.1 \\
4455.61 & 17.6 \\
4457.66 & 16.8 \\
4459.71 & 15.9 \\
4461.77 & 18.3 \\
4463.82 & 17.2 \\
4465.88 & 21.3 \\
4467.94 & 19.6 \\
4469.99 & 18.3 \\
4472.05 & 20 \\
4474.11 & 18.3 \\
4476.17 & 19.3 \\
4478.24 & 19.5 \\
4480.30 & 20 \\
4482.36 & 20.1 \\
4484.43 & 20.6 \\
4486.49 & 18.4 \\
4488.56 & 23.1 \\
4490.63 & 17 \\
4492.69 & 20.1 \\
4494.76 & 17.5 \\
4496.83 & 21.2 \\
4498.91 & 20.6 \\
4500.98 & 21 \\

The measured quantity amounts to 1.1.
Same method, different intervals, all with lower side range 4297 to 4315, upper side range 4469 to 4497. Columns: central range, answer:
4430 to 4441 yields -0.8 angstrom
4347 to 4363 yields -4.9 angstrom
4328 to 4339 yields -3.7 angstrom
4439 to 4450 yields -1.1 angstrom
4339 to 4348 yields -2.3 angstrom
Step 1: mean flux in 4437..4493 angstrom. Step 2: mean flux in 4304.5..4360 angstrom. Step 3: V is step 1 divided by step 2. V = 1.22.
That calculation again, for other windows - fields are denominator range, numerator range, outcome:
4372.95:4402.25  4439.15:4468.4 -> 1.19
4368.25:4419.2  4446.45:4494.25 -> 1.17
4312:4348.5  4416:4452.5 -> 1.15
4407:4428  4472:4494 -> 1.10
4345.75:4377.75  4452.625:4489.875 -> 1.09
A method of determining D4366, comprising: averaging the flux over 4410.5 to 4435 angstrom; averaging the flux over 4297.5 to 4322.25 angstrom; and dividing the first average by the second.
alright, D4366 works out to 1.42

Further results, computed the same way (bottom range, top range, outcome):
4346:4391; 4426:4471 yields 1.10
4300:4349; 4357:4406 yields 1.10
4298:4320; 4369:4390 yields 1.25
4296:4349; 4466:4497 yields 1.35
